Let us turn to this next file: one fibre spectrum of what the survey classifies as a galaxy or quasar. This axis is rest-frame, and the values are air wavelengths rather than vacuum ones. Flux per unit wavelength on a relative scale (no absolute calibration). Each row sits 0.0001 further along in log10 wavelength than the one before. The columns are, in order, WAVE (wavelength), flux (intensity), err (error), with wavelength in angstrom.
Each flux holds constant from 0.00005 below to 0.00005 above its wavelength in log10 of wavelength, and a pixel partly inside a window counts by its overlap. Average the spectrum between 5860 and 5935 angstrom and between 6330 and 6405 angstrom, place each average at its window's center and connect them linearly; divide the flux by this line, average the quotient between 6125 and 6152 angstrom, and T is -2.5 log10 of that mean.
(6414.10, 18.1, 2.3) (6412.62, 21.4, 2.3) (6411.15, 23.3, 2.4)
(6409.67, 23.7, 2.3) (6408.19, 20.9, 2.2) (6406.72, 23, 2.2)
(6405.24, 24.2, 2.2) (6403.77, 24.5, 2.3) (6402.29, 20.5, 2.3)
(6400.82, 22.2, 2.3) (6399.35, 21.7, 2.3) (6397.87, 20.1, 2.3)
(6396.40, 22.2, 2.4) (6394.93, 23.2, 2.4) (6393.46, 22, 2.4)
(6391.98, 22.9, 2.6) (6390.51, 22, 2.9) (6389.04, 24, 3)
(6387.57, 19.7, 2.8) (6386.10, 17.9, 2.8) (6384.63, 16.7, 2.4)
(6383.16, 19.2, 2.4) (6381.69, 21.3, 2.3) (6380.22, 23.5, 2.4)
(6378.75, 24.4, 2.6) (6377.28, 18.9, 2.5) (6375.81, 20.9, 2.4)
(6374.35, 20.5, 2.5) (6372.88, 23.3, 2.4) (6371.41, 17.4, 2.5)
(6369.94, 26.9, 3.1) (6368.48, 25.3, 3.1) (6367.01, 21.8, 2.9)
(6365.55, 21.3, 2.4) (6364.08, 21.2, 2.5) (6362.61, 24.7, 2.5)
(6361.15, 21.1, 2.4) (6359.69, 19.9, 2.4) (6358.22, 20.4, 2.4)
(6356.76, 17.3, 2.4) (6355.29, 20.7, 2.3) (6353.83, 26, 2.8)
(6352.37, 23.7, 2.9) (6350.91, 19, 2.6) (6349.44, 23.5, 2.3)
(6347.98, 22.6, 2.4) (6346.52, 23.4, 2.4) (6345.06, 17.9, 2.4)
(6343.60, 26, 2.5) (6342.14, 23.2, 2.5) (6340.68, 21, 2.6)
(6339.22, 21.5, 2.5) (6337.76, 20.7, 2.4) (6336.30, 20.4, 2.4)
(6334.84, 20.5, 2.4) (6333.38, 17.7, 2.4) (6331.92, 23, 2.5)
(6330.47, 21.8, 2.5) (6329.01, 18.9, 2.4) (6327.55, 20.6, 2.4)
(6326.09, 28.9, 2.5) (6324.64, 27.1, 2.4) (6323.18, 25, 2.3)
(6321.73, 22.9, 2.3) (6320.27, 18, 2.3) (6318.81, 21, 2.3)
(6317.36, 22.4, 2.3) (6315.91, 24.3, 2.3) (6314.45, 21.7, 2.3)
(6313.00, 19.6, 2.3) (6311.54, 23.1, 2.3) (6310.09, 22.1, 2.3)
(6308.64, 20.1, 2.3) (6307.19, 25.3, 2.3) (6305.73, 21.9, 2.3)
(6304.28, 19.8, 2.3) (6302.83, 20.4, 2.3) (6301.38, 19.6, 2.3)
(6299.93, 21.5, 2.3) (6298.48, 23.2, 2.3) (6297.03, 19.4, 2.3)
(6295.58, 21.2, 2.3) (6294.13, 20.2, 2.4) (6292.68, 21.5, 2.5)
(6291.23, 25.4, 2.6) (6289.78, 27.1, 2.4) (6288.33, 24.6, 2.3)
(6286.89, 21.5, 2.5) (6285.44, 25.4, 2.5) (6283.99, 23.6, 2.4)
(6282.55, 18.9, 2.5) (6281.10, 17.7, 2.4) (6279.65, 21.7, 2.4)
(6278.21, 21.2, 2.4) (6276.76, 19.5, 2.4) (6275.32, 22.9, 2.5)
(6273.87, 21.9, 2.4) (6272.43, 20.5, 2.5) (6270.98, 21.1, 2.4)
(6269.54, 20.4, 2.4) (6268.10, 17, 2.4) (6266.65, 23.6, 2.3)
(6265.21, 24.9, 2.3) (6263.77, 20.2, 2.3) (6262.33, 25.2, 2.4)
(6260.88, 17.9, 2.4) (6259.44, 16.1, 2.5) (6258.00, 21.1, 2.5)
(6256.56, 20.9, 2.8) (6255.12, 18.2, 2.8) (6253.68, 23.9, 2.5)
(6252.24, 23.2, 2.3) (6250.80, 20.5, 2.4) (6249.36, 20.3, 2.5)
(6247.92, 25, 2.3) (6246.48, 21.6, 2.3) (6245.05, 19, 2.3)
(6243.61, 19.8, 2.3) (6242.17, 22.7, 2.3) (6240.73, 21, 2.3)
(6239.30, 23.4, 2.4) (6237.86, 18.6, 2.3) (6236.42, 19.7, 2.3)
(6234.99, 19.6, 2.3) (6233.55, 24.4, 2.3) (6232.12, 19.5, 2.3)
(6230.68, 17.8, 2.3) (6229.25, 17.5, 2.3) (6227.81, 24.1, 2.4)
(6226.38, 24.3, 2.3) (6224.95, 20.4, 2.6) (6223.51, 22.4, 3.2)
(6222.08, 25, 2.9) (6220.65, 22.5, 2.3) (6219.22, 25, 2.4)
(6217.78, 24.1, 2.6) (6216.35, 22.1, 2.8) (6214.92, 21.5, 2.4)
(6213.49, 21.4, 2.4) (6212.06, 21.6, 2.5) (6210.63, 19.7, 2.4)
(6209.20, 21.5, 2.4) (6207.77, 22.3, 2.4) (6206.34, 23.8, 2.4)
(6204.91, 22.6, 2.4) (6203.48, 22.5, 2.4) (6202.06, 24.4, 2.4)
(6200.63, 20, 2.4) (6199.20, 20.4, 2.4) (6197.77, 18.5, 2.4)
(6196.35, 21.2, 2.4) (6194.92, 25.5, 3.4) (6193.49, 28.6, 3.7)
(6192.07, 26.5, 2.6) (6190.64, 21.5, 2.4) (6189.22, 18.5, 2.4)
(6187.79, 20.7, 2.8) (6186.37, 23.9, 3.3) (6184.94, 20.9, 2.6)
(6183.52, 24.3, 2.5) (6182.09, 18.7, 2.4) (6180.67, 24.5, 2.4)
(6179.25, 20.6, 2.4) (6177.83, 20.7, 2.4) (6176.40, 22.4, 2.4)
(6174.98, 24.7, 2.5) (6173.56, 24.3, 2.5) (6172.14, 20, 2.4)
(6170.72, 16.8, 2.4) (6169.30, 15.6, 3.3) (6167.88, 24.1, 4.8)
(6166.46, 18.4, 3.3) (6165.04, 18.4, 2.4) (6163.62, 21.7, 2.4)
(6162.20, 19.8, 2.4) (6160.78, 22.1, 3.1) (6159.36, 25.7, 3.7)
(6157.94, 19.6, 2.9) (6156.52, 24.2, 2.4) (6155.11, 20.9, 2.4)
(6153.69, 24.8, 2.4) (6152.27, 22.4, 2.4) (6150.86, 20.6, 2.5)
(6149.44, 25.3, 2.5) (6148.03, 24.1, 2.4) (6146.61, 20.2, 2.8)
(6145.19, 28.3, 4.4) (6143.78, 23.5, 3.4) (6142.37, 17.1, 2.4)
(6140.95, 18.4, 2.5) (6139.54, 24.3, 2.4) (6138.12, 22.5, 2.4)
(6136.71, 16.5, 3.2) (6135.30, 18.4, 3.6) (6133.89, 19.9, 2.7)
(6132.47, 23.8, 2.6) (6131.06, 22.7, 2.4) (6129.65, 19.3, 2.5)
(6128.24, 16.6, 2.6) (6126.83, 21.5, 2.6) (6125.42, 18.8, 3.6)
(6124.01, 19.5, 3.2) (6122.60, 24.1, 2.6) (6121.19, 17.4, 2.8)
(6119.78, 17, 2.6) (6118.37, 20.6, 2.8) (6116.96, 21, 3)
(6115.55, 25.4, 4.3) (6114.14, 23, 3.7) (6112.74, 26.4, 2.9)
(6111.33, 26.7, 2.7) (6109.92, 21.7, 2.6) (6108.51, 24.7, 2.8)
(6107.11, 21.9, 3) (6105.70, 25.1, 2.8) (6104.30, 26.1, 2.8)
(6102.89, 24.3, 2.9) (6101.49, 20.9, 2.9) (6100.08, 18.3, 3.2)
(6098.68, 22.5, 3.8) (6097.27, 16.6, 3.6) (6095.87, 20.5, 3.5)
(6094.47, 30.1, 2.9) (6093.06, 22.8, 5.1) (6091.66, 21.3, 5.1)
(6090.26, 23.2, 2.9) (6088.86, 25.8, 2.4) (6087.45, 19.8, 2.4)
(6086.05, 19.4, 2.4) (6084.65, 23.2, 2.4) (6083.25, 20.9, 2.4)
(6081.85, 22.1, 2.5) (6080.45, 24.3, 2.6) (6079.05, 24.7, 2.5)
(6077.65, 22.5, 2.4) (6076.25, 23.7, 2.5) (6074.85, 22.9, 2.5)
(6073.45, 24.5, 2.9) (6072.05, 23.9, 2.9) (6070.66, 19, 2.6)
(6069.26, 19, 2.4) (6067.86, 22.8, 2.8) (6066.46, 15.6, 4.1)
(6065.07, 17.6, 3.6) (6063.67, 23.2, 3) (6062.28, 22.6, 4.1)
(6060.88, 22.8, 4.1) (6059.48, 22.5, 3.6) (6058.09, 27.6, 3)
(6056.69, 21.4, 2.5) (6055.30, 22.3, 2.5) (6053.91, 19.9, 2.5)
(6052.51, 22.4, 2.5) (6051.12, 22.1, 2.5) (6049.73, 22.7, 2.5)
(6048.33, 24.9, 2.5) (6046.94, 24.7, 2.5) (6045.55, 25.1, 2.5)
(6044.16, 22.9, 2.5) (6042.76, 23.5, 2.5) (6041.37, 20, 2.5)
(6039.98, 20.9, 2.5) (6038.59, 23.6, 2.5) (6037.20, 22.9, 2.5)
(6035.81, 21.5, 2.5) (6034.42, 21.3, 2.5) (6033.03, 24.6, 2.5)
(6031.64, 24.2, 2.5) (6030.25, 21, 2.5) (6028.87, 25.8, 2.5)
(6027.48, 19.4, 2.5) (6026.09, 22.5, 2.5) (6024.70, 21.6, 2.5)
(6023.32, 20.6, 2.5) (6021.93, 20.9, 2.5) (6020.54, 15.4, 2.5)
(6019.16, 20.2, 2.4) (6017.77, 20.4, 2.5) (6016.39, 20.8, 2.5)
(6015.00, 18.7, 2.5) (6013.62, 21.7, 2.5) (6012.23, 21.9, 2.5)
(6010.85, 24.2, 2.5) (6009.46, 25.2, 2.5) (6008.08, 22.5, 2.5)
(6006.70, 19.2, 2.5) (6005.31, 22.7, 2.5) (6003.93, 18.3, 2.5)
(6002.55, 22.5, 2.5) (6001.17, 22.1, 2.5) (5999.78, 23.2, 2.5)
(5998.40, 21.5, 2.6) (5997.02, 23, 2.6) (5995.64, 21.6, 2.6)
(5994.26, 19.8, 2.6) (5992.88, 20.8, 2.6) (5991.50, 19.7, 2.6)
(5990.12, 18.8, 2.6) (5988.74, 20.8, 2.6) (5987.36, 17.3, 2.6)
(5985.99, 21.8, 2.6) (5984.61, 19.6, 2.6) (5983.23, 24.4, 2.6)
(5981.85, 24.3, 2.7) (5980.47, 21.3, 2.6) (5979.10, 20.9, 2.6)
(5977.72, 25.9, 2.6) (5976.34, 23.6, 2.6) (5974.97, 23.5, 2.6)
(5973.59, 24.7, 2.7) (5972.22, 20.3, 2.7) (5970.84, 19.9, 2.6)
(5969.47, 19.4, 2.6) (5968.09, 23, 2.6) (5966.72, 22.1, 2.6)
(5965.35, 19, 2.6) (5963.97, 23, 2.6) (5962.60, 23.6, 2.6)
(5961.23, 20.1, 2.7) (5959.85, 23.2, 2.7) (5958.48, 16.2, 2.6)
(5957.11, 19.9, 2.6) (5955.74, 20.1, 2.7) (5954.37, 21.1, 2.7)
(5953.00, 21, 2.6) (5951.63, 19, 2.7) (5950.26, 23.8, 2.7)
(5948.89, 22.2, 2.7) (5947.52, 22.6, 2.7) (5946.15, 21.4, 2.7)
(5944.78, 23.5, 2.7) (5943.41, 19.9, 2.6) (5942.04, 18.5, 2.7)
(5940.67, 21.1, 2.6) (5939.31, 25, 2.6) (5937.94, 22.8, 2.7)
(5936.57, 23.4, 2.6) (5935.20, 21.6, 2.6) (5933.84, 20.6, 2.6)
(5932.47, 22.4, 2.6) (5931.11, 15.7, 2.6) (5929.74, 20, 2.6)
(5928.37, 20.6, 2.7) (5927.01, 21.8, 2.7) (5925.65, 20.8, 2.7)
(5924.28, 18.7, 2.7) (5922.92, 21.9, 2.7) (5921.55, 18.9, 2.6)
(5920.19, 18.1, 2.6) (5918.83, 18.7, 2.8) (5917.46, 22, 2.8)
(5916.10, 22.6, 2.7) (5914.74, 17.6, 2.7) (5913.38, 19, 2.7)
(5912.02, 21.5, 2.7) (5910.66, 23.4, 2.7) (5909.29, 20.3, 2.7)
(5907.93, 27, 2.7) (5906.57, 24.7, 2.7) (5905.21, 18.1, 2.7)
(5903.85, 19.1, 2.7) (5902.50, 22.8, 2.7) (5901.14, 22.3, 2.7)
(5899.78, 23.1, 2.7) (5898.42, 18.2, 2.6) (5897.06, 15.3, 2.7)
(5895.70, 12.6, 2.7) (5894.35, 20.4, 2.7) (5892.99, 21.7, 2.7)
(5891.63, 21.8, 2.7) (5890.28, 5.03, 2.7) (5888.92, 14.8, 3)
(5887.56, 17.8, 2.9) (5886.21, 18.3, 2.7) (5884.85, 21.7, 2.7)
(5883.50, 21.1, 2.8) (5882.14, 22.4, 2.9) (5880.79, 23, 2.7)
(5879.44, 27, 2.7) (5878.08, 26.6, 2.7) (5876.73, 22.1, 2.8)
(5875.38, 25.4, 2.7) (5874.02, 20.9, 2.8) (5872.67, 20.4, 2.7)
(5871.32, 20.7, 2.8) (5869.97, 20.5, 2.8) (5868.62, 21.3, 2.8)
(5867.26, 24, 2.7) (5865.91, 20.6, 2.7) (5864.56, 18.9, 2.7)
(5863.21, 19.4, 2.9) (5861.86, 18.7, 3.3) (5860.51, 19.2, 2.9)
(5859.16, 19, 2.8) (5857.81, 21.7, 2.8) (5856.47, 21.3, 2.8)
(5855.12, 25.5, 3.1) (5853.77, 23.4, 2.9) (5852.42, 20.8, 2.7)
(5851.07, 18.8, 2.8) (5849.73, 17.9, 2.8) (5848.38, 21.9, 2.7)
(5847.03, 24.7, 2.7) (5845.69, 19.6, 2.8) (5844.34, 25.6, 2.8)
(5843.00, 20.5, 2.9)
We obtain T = -0.01 mag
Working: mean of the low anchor 20.4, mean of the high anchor 21.6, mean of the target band 21.2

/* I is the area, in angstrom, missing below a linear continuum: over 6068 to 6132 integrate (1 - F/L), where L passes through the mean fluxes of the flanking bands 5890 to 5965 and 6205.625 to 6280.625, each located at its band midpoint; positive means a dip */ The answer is -3.3 angstrom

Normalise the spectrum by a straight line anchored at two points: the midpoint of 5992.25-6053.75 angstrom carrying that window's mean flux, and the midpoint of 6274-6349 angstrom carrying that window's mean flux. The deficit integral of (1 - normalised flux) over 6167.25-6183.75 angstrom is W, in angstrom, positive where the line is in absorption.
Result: 0.48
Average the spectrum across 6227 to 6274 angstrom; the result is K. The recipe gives 20.9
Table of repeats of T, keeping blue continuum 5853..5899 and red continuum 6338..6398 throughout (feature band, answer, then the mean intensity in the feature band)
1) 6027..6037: -0.09 mag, 22.6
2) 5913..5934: 0.03 mag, 20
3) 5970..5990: -0.07 mag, 21.9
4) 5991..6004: -0.04 mag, 21.4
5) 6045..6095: -0.09 mag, 22.6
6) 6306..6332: -0.05 mag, 22.5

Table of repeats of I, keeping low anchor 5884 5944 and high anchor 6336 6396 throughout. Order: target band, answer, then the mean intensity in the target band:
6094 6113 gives -2.2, 23.1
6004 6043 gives -2.2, 21.6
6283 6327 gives -2.3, 22.6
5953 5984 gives -2.4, 21.8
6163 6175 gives 0.4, 20.2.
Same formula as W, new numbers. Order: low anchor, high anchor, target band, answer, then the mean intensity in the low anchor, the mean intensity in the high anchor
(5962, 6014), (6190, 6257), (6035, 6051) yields -0.8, 21.8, 21.9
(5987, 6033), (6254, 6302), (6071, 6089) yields -1.2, 21.2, 21.4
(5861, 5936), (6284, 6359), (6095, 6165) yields -1.4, 20.4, 22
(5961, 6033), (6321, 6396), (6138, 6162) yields -1.0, 21.6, 21.8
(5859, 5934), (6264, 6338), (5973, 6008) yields -1.6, 20.4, 21.8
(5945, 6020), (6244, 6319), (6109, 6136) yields 0.3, 21.4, 21.5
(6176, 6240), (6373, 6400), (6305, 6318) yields -0.4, 22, 21.2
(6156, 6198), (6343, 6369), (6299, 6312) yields 0.2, 21.8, 21.9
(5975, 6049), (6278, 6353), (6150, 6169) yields 0.2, 21.8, 22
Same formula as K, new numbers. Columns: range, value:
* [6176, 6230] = 22.3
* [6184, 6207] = 22.5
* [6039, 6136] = 22.1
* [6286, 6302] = 22.3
